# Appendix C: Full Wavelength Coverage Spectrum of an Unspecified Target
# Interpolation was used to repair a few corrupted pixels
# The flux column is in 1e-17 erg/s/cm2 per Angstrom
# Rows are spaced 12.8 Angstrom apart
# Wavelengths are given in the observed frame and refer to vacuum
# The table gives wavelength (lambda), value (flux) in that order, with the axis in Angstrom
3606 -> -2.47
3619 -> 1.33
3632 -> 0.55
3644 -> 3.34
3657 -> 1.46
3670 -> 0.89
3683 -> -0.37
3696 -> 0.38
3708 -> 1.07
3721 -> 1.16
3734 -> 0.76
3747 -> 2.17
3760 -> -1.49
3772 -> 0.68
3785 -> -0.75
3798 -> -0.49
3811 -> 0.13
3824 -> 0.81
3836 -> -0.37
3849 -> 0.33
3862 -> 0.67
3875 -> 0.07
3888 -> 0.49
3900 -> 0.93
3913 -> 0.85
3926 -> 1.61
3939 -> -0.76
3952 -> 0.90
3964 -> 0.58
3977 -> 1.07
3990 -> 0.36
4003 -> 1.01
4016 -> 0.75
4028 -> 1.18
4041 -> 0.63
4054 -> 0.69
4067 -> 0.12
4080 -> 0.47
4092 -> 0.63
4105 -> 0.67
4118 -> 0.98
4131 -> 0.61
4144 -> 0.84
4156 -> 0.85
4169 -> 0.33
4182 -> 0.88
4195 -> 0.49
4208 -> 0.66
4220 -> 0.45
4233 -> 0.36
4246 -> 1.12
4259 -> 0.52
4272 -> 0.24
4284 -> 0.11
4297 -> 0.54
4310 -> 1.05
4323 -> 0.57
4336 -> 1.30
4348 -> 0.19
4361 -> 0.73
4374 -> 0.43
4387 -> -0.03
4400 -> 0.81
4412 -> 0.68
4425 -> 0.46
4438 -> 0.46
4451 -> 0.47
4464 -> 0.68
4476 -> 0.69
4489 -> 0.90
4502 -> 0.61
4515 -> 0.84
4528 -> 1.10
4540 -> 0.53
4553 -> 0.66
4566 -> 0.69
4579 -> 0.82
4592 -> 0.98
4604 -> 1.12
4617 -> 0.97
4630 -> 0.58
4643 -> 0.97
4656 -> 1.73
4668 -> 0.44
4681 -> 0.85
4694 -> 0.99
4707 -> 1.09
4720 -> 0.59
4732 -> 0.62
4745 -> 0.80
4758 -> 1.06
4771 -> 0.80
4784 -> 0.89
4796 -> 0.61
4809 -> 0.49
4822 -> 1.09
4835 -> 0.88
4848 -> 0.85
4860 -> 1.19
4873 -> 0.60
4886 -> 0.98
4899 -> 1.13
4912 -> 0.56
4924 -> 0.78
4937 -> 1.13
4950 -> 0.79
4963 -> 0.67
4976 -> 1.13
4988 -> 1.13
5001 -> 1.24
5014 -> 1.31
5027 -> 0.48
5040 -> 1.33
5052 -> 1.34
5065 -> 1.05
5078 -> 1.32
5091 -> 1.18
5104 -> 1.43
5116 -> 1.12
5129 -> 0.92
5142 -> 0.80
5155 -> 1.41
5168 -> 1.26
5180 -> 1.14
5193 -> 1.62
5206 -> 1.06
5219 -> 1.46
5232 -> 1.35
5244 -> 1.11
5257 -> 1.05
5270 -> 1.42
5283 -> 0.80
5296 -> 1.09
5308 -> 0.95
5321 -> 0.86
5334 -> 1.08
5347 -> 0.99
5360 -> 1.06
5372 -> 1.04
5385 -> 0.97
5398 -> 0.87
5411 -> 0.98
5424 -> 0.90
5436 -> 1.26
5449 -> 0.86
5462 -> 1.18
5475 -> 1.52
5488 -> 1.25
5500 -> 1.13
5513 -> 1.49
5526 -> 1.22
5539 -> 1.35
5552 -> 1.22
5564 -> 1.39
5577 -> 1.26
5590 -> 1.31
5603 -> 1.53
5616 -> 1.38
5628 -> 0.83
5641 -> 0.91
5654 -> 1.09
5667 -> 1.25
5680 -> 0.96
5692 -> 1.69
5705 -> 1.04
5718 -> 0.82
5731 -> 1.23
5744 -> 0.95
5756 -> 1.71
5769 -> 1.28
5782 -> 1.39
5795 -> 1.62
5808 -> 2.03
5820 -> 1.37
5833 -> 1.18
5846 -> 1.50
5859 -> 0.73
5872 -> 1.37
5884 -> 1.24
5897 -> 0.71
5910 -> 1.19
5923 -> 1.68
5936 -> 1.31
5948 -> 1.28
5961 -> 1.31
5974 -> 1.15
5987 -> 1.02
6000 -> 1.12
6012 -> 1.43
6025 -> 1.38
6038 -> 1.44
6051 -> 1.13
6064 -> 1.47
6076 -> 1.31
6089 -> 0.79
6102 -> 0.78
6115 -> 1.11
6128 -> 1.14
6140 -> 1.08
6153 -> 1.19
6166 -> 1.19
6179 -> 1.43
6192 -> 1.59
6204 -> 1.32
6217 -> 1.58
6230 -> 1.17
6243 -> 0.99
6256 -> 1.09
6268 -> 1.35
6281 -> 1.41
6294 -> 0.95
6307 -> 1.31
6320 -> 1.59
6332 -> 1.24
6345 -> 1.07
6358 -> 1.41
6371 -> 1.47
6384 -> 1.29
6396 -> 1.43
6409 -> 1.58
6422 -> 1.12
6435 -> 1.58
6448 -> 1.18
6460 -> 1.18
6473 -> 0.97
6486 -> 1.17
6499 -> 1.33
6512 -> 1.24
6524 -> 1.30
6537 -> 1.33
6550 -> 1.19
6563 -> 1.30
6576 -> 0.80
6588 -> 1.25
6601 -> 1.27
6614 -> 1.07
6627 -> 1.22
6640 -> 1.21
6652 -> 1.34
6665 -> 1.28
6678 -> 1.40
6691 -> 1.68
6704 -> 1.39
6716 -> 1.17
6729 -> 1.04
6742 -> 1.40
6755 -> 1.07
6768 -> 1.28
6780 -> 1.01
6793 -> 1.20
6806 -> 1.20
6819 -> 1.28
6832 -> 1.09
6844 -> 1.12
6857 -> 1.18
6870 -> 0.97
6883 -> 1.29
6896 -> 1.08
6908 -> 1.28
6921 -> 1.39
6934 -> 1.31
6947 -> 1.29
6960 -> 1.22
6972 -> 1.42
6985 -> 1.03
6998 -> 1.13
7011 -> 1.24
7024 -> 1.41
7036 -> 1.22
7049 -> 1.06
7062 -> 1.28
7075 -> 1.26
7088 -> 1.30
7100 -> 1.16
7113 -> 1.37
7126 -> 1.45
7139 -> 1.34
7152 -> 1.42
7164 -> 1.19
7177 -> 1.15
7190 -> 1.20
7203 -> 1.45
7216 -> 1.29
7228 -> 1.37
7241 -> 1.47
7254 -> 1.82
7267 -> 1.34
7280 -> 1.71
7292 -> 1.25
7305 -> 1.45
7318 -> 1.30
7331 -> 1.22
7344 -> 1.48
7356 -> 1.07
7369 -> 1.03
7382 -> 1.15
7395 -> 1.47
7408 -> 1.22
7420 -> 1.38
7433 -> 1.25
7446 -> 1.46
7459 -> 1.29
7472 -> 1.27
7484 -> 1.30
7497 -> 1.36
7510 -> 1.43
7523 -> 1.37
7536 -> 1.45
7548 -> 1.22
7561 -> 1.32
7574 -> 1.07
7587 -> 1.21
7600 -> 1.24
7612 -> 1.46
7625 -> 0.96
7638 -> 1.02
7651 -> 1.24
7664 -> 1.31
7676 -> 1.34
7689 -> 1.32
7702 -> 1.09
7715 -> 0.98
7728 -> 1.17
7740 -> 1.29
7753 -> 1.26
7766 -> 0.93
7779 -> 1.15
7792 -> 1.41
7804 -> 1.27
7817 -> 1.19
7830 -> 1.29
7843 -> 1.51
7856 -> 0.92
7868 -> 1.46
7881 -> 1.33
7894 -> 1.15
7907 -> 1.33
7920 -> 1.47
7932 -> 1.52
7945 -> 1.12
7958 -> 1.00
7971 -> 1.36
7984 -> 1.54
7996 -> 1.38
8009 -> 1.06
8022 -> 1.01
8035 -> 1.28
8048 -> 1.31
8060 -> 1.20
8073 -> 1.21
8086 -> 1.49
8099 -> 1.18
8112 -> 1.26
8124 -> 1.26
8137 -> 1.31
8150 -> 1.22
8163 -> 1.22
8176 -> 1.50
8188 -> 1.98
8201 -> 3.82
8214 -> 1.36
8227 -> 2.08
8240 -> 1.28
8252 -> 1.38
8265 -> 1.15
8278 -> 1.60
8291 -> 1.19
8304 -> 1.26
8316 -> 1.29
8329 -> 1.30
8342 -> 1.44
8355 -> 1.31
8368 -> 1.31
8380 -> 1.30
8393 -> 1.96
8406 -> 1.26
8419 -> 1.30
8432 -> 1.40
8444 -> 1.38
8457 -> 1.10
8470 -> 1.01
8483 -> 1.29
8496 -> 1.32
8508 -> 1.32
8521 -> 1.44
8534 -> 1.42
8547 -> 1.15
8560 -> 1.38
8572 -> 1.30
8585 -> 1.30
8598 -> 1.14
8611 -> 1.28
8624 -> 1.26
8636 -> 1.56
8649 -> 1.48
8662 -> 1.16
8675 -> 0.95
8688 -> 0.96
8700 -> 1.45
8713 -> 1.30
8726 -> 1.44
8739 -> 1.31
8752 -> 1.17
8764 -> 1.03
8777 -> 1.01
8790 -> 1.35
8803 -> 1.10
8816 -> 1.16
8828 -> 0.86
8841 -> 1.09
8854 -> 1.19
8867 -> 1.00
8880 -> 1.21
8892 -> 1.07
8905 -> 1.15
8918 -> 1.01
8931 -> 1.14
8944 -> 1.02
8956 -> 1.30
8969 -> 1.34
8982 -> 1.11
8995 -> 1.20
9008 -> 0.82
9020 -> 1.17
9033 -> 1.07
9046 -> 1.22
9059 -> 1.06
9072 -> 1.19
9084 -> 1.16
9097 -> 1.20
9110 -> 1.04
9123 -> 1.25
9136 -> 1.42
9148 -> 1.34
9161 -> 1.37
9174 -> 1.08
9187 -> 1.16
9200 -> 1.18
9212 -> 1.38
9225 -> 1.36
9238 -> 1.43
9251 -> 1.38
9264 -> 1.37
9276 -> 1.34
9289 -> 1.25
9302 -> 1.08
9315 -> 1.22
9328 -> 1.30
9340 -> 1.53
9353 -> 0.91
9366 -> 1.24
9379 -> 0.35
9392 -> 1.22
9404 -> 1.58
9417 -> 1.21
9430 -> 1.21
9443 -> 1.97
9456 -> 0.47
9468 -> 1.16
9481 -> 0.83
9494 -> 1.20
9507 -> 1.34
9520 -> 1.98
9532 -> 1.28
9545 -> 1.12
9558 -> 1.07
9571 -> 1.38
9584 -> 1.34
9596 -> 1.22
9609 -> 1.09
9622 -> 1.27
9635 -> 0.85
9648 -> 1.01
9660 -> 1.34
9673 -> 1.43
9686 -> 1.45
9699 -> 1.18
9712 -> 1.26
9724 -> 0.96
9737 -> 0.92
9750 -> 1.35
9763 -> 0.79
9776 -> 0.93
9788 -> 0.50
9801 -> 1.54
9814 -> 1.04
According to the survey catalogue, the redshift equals 0.25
